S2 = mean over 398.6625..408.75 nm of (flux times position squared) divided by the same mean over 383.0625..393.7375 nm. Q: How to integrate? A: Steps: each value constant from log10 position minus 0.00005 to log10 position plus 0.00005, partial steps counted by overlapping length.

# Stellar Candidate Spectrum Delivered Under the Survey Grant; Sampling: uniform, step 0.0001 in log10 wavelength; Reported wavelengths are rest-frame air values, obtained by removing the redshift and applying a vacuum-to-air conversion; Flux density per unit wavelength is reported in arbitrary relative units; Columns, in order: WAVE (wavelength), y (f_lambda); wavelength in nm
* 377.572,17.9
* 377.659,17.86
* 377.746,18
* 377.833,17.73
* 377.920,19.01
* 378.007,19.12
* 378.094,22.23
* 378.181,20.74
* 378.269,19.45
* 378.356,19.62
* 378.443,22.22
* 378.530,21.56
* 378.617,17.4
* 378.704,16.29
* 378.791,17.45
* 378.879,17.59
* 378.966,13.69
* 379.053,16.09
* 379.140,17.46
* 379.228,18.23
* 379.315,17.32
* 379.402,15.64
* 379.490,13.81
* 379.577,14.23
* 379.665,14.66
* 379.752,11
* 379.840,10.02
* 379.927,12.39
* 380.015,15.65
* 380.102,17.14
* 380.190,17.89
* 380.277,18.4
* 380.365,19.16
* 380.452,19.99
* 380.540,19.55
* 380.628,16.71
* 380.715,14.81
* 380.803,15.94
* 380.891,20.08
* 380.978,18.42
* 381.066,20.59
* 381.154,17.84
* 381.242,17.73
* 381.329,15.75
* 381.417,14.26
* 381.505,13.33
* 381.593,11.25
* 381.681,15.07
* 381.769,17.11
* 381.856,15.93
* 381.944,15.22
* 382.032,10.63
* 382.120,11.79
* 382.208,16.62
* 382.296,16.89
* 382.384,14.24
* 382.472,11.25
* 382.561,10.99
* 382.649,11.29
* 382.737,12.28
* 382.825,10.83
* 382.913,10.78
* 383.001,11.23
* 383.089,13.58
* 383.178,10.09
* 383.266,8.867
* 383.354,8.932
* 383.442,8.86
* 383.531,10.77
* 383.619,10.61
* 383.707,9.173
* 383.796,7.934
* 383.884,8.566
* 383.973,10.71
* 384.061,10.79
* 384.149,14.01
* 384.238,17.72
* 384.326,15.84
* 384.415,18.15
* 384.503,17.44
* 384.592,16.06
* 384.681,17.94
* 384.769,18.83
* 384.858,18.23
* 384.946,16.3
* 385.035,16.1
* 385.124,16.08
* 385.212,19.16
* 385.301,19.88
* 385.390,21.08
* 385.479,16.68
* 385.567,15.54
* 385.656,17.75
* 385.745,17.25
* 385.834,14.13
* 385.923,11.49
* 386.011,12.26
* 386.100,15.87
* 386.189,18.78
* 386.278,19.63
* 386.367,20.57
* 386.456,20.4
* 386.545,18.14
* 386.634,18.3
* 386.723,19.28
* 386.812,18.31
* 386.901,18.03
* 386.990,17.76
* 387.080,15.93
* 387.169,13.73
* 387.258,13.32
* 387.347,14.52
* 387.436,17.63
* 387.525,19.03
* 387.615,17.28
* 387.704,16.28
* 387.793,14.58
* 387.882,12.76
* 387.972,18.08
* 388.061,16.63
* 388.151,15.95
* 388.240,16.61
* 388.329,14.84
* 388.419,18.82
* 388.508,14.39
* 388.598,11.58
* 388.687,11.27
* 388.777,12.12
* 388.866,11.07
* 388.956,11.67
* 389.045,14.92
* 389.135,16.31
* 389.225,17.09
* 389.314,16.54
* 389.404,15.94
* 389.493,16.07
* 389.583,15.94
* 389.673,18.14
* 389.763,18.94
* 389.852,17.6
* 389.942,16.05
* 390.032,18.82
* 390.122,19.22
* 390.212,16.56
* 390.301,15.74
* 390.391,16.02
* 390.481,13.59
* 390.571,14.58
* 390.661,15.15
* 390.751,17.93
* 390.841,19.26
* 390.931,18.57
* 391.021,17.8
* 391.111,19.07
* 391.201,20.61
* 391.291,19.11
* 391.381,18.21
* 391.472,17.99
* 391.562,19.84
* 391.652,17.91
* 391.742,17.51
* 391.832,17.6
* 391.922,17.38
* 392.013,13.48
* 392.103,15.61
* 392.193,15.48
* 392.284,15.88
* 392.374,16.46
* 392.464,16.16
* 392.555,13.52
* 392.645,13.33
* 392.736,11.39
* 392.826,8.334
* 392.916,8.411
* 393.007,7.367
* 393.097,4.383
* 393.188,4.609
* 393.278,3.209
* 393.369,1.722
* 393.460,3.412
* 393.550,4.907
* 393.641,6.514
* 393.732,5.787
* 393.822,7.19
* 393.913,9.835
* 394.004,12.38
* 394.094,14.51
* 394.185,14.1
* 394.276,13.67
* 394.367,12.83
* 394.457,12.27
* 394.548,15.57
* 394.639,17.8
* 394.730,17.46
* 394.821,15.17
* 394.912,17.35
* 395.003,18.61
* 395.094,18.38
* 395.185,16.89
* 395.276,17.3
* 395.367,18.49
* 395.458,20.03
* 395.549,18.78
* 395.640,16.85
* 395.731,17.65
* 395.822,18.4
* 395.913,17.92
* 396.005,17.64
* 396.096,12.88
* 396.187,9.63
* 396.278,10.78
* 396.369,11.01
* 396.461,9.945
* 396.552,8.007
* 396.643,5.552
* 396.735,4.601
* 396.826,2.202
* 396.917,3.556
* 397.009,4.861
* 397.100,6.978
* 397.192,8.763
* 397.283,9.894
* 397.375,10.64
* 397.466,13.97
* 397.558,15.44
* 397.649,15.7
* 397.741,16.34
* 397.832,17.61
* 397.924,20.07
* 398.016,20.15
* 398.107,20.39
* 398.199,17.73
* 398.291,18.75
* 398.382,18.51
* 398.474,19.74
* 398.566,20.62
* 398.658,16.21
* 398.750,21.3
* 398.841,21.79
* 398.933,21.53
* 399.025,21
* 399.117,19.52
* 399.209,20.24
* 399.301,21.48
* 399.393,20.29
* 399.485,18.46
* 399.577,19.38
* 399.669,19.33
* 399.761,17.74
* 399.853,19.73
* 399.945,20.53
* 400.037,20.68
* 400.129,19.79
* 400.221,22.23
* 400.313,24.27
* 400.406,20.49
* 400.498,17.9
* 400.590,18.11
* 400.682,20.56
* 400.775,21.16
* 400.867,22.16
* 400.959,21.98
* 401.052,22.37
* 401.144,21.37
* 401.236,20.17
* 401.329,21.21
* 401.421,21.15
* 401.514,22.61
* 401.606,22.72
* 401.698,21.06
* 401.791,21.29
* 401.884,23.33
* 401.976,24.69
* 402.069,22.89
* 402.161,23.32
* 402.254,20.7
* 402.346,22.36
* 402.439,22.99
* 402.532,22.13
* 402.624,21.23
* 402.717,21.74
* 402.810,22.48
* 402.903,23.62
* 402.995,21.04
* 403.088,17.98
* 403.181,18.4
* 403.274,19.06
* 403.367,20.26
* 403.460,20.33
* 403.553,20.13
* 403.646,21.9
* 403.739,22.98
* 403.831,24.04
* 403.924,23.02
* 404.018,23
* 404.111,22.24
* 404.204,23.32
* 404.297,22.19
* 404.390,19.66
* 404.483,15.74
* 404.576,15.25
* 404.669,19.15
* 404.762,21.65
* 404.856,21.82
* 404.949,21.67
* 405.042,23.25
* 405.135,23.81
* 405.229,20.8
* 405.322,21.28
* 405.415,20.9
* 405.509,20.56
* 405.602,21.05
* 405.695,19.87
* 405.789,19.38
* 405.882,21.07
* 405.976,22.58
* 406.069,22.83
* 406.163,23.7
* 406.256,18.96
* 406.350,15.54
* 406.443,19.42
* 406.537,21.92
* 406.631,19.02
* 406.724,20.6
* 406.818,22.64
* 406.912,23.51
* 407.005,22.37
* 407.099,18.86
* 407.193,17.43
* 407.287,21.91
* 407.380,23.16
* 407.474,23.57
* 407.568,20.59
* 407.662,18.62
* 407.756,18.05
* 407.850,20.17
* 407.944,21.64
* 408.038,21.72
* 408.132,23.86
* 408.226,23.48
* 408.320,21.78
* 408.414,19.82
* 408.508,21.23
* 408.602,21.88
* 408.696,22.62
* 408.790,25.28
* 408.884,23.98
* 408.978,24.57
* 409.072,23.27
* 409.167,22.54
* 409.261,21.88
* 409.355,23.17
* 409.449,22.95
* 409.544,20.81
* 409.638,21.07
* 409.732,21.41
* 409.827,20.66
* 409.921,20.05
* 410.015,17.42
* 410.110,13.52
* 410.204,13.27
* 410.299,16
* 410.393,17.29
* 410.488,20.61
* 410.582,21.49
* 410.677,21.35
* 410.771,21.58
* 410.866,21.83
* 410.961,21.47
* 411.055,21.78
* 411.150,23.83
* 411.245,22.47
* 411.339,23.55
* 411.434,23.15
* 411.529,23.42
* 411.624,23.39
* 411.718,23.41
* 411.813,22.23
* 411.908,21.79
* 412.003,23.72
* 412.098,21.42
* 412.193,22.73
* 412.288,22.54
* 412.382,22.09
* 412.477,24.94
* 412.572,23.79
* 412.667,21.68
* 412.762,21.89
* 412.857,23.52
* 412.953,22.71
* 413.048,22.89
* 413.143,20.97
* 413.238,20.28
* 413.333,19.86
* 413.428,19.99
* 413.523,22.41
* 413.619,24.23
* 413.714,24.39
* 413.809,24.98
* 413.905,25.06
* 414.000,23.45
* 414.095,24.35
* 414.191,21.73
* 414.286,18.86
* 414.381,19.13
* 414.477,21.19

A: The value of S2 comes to 1.5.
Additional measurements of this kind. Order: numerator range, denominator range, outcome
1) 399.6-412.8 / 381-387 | 1.60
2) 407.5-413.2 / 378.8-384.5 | 1.75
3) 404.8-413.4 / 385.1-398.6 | 1.58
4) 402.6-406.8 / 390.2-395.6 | 1.57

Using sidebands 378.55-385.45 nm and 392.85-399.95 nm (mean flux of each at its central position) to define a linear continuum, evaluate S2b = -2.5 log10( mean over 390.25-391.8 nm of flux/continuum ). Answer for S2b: -0.22 mag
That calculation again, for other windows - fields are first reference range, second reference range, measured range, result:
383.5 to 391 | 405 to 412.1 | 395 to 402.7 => 0.06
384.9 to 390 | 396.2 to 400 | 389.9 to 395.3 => 0.13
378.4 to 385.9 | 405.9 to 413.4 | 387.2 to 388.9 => 0.09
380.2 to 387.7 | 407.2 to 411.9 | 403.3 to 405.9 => -0.05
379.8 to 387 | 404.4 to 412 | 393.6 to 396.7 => 0.27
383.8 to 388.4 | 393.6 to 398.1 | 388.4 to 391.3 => -0.07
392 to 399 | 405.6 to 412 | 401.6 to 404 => -0.23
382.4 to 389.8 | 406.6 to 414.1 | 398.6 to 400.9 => -0.08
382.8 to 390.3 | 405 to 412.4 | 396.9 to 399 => 0.16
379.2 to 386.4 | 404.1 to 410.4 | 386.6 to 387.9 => -0.03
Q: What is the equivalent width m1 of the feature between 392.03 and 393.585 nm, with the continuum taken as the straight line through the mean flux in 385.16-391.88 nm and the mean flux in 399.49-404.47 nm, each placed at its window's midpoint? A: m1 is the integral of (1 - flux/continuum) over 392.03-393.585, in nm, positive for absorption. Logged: 0.72 nm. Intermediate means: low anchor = 16.7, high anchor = 21.3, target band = 9.76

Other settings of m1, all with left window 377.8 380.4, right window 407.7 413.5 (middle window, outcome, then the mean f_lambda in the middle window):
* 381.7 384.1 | 0.801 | 11.7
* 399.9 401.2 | -0.052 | 21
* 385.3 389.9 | 0.516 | 16.2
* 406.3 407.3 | 0.039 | 20.2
